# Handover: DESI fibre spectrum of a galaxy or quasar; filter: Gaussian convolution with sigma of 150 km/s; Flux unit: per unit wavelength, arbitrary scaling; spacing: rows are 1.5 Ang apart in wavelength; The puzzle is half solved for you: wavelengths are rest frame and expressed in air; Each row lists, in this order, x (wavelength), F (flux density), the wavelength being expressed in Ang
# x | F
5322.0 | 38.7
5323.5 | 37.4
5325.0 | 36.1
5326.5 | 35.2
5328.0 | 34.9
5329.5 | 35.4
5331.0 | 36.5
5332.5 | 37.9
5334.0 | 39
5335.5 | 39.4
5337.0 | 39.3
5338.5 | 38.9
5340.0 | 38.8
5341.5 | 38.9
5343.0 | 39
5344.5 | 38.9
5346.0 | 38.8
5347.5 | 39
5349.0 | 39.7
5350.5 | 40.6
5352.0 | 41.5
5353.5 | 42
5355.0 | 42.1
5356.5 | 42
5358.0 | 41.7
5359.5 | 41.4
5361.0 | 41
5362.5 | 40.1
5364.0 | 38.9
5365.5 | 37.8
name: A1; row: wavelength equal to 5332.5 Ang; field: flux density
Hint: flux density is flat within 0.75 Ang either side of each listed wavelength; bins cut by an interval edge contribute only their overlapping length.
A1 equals 37.9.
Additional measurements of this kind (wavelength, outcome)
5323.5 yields 37.4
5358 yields 41.7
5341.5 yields 38.9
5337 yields 39.3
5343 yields 39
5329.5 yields 35.4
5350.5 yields 40.6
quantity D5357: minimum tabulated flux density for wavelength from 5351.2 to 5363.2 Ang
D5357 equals 40.1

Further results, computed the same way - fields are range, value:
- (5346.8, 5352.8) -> 39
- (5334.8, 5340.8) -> 38.8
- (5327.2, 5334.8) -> 34.9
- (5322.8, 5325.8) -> 36.1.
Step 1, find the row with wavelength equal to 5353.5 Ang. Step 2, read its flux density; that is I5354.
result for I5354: 42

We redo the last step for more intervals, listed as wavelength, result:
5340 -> 38.8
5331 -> 36.5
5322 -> 38.7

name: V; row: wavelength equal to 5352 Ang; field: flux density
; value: 41.5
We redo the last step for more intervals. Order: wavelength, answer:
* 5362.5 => 40.1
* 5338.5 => 38.9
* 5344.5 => 38.9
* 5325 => 36.1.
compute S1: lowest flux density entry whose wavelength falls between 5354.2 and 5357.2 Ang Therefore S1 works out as 42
